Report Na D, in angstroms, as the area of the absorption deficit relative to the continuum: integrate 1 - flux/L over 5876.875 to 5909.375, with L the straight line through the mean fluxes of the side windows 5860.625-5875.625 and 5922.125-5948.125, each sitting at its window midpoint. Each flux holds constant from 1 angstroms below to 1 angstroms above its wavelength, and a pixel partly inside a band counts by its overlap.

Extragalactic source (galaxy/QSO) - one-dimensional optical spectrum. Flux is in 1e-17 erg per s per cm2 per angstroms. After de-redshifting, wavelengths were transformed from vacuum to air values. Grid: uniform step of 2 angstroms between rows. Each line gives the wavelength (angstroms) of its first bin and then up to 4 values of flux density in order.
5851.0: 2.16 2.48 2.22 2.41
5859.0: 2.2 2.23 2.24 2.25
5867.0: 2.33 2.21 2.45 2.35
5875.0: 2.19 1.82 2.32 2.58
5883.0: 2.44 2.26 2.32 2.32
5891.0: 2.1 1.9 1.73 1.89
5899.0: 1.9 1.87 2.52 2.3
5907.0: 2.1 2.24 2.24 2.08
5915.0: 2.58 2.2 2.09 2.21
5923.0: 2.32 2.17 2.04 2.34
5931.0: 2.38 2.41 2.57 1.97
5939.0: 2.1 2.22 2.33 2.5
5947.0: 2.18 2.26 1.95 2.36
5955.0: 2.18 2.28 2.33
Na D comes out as 1.7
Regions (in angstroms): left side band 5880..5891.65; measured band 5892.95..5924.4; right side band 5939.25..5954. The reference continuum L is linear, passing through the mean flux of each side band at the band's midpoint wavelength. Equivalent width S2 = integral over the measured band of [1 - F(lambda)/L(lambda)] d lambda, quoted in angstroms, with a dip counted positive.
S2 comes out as 2.24 angstroms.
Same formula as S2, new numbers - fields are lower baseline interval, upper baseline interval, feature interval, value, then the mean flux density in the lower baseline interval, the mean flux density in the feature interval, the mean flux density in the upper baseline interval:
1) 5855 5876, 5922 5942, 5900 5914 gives 0.4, 2.28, 2.19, 2.25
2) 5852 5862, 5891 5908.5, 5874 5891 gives -1.0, 2.31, 2.27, 2.04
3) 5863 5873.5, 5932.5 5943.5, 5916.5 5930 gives 0.4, 2.31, 2.2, 2.26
